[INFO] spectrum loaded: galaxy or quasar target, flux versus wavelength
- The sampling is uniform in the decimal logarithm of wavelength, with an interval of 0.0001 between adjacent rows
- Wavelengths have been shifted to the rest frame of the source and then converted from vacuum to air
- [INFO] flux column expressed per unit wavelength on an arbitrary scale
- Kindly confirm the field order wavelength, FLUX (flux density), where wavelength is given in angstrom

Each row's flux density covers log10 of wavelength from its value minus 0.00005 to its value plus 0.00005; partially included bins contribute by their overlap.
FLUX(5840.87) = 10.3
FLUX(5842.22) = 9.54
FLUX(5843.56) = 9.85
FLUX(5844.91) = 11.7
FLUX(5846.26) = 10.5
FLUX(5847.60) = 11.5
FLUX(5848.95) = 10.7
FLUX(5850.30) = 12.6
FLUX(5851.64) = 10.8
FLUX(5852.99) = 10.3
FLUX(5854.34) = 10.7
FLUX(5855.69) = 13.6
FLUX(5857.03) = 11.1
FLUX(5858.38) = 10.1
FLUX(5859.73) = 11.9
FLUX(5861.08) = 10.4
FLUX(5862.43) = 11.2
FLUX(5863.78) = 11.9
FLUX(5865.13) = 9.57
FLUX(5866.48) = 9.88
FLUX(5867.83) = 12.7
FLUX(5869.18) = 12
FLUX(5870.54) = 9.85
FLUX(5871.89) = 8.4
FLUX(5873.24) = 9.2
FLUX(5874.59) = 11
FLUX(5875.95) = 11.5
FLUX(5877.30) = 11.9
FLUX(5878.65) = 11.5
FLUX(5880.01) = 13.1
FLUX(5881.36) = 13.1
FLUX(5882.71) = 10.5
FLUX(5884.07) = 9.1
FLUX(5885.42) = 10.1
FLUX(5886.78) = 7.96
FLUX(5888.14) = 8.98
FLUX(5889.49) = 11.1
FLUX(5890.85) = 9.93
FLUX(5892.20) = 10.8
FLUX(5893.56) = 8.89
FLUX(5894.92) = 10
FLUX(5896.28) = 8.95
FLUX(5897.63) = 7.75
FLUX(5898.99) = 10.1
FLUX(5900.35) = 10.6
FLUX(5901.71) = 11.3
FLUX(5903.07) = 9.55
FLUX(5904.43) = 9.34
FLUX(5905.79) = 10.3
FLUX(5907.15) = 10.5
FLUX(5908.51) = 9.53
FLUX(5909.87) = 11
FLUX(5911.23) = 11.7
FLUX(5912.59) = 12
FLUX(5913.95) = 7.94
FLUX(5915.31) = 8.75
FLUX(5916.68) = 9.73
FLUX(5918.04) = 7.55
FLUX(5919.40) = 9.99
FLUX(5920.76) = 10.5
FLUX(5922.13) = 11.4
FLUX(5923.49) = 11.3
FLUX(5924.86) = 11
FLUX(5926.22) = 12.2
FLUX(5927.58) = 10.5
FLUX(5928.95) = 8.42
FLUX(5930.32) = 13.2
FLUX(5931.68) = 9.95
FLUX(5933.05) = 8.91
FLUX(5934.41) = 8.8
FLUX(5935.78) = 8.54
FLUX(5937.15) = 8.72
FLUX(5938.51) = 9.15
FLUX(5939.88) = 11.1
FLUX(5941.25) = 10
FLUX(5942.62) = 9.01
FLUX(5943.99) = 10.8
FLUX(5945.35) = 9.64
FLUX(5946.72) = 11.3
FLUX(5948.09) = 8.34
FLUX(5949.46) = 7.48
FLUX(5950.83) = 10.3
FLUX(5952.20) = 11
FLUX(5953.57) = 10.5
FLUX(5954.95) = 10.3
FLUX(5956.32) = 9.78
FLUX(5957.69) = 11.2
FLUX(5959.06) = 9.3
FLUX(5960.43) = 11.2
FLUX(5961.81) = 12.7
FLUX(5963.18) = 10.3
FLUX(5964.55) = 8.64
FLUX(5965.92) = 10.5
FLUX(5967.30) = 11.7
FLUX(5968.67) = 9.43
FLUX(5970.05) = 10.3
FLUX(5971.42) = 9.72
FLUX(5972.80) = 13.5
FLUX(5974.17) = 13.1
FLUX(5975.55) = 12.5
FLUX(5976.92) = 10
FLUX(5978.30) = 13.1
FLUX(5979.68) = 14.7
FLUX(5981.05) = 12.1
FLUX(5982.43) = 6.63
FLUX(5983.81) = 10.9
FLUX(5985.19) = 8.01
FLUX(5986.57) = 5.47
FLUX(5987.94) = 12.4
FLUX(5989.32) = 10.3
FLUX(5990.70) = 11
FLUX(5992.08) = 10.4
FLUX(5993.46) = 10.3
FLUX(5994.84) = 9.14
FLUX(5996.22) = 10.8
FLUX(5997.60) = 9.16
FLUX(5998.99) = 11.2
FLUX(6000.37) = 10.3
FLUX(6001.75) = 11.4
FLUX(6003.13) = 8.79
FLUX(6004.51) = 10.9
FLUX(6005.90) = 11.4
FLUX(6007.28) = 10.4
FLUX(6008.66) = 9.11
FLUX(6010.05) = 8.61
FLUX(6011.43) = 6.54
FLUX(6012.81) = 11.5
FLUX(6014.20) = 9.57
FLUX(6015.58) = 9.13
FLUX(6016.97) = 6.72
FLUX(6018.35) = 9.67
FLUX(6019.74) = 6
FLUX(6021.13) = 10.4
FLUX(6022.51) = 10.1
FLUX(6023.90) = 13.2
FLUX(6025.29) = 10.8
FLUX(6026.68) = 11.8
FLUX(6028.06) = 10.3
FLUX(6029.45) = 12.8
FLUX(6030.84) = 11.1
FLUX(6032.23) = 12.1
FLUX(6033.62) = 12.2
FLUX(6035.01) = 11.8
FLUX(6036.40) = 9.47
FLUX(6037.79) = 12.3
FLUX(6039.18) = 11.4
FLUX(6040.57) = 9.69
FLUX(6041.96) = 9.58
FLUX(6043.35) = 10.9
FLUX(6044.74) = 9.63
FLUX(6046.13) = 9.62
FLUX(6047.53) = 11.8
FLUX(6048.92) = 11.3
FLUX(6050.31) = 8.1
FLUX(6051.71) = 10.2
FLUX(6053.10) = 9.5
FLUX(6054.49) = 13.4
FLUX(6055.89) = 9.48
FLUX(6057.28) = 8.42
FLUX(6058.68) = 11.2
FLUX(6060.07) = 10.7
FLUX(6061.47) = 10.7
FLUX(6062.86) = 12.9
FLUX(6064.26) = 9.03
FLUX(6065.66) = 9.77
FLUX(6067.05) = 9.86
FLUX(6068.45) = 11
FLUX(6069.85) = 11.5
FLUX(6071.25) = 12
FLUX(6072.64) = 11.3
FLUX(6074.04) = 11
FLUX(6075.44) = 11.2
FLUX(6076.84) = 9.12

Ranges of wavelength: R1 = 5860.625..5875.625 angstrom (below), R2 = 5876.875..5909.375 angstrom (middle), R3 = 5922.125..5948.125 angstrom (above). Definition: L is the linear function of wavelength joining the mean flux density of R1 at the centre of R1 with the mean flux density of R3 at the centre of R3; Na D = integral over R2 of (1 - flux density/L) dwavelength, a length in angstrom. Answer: 0.7 angstrom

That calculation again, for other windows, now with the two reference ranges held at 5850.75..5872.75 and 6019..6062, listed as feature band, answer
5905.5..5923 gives 1.21 angstrom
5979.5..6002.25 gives 1.22 angstrom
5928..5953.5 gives 2.50 angstrom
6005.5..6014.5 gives 0.97 angstrom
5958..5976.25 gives -0.42 angstrom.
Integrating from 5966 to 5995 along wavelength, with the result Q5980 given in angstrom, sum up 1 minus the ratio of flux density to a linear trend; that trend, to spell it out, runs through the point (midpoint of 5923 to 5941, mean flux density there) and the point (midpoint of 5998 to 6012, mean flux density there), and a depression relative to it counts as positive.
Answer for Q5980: -2.2 angstrom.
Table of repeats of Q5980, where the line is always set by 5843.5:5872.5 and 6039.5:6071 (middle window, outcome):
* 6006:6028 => 1.8 angstrom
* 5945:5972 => 1.3 angstrom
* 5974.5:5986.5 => -0.2 angstrom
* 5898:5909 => 0.8 angstrom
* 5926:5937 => 0.9 angstrom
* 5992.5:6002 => 0.3 angstrom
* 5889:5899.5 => 1.2 angstrom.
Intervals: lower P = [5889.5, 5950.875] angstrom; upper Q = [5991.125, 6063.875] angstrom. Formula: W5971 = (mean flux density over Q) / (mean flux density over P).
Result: 1.0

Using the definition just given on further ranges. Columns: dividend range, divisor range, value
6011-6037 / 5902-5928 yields 1.00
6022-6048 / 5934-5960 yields 1.13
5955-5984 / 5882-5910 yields 1.12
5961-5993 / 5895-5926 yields 1.07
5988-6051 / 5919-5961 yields 1.02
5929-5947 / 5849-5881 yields 0.89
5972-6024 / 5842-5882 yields 0.92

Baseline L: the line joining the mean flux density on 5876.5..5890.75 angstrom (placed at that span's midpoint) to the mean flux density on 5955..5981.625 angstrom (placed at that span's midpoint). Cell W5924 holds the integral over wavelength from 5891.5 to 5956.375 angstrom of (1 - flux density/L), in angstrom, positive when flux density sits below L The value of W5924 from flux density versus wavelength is 5.8 angstrom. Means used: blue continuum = 10.7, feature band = 9.97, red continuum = 11.2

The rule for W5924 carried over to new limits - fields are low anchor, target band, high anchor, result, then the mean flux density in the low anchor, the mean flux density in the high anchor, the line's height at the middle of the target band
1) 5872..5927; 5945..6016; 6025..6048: 2.60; 10.3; 11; 10.7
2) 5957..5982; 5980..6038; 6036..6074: 4.16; 11.3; 10.6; 11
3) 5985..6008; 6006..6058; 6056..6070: 0.20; 10.1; 10.4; 10.3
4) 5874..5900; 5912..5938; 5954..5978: 1.55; 10.3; 10.9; 10.6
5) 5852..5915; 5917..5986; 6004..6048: 0.21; 10.5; 10.3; 10.4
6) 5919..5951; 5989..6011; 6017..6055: 0.54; 10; 10.6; 10.4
